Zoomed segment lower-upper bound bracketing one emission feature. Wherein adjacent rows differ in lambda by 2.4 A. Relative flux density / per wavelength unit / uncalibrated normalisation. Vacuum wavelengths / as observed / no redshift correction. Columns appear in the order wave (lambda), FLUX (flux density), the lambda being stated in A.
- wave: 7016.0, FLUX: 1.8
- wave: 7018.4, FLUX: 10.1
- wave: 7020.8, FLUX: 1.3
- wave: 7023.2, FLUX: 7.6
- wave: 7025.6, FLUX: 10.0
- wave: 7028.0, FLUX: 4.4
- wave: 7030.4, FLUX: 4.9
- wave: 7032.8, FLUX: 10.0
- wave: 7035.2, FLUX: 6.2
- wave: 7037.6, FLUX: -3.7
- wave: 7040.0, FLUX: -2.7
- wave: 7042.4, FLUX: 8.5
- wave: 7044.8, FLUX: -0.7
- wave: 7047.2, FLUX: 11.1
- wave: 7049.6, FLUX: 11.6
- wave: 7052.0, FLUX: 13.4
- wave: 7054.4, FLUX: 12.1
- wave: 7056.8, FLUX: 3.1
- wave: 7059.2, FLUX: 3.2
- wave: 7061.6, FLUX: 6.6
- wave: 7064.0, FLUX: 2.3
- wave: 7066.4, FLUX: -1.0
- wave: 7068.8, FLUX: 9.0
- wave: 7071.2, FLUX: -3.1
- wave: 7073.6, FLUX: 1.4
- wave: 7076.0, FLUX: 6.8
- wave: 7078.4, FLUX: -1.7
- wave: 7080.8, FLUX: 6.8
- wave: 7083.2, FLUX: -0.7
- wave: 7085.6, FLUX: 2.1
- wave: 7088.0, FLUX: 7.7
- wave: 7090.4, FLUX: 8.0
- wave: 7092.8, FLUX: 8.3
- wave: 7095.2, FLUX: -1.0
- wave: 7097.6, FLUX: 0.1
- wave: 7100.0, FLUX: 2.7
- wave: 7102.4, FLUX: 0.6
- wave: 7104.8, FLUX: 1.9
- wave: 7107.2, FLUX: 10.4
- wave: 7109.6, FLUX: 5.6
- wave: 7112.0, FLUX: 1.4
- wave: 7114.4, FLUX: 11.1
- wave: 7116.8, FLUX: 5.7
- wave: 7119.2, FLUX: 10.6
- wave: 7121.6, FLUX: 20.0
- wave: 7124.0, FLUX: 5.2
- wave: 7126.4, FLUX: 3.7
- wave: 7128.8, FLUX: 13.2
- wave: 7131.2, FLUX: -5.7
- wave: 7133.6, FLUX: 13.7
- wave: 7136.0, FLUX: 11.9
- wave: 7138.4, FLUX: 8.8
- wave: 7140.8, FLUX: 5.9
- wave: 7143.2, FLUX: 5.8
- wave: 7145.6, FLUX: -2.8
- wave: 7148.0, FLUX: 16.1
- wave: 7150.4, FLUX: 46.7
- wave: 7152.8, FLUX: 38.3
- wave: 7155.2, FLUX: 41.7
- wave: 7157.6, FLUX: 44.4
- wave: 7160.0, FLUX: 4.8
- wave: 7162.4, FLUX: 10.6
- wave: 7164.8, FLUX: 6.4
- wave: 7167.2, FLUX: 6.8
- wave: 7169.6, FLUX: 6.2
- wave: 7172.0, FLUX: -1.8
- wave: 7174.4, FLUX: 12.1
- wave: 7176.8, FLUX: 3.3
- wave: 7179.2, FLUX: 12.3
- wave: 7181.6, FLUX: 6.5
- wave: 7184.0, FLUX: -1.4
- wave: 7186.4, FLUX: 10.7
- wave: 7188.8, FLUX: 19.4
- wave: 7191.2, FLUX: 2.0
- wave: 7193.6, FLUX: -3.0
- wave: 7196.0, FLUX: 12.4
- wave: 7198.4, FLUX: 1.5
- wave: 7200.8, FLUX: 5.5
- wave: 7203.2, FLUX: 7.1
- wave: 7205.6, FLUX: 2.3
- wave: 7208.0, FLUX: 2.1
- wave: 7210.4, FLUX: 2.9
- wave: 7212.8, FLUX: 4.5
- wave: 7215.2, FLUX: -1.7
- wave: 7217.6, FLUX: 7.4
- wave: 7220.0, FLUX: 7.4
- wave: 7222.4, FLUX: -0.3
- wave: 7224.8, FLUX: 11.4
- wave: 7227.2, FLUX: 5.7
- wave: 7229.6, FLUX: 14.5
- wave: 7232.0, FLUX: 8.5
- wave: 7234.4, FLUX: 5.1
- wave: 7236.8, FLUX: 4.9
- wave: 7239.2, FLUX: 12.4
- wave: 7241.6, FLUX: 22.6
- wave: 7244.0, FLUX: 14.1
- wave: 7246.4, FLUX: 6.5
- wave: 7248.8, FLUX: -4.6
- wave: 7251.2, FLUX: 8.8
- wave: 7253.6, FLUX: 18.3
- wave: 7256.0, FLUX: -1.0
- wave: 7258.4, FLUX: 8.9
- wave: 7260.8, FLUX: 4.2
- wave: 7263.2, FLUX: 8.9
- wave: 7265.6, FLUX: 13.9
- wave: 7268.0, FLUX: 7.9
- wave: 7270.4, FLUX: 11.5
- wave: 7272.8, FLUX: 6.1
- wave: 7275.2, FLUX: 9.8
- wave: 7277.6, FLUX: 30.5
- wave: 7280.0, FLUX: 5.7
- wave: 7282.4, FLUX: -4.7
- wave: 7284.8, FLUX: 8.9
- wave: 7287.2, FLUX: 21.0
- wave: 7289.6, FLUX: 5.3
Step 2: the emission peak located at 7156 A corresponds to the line [O II] 3727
